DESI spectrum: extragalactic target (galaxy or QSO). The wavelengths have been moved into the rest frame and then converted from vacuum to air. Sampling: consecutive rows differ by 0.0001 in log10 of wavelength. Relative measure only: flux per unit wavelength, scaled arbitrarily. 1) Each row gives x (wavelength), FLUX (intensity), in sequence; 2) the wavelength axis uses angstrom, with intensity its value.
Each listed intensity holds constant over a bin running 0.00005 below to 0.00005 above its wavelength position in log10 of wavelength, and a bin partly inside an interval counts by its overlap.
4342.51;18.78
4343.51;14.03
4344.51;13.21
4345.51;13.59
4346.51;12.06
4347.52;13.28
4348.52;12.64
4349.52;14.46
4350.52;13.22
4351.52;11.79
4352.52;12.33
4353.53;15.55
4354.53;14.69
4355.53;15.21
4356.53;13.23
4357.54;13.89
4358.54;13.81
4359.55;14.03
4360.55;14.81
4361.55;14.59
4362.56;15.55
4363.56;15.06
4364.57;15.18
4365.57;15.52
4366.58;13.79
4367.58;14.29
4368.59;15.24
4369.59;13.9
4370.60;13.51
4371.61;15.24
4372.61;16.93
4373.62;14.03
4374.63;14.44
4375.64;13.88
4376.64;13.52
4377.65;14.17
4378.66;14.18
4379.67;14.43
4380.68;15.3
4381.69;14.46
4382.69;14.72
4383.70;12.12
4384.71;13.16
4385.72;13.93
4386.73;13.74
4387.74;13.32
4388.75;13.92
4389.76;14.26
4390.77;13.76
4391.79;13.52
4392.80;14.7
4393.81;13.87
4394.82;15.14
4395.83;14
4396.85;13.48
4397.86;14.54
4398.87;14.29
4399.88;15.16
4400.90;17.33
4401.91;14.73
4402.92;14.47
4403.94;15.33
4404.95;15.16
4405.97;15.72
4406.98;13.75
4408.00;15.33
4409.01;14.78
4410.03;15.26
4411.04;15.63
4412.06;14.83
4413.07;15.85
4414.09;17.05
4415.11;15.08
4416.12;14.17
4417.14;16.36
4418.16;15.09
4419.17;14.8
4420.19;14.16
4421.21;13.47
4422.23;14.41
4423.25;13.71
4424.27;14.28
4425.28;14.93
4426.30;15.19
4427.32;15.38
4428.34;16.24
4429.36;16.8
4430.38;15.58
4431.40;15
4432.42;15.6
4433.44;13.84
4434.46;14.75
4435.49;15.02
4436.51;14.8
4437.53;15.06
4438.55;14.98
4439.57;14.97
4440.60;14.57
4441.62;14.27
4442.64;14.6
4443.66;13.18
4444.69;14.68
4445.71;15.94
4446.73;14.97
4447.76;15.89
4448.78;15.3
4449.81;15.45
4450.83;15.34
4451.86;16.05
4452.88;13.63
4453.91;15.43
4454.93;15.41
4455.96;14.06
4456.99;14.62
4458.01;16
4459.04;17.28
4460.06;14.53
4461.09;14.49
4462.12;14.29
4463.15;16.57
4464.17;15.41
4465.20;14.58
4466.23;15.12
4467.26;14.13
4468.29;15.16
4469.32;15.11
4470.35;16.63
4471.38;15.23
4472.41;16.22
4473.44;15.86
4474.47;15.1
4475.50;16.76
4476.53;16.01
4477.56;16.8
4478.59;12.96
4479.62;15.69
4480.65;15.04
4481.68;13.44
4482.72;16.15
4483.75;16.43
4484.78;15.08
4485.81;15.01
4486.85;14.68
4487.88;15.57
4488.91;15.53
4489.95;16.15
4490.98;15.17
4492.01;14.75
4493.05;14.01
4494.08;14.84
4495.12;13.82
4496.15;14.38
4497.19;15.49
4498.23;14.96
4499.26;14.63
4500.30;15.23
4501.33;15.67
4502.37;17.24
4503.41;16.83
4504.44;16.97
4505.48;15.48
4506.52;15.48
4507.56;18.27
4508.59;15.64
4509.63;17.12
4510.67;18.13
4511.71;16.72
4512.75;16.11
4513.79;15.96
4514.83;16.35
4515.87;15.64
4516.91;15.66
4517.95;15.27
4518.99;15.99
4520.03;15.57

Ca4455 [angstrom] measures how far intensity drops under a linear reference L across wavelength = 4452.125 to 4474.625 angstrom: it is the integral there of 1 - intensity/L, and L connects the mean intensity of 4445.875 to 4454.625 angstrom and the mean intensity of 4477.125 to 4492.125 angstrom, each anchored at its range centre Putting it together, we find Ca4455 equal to 0.1 angstrom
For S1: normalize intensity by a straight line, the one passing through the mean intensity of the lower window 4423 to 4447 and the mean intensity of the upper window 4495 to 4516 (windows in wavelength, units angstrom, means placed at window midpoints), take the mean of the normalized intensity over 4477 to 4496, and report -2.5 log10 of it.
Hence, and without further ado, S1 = 0.05 mag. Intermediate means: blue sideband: 14.9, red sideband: 16.1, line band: 15.1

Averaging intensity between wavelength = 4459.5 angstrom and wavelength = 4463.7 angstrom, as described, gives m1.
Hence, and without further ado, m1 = 15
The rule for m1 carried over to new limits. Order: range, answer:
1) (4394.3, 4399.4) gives 14.3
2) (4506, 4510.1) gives 16.6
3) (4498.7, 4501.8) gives 15.2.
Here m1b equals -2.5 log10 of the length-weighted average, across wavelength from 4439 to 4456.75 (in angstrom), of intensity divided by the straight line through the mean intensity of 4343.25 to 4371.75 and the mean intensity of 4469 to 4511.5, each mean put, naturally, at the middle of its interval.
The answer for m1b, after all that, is 0.01 mag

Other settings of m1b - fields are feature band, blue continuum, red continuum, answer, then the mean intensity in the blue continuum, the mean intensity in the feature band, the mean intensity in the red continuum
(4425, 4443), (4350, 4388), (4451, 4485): -0.01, 14.2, 15.1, 15.3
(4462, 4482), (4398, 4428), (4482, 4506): 0.00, 15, 15.3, 15.4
